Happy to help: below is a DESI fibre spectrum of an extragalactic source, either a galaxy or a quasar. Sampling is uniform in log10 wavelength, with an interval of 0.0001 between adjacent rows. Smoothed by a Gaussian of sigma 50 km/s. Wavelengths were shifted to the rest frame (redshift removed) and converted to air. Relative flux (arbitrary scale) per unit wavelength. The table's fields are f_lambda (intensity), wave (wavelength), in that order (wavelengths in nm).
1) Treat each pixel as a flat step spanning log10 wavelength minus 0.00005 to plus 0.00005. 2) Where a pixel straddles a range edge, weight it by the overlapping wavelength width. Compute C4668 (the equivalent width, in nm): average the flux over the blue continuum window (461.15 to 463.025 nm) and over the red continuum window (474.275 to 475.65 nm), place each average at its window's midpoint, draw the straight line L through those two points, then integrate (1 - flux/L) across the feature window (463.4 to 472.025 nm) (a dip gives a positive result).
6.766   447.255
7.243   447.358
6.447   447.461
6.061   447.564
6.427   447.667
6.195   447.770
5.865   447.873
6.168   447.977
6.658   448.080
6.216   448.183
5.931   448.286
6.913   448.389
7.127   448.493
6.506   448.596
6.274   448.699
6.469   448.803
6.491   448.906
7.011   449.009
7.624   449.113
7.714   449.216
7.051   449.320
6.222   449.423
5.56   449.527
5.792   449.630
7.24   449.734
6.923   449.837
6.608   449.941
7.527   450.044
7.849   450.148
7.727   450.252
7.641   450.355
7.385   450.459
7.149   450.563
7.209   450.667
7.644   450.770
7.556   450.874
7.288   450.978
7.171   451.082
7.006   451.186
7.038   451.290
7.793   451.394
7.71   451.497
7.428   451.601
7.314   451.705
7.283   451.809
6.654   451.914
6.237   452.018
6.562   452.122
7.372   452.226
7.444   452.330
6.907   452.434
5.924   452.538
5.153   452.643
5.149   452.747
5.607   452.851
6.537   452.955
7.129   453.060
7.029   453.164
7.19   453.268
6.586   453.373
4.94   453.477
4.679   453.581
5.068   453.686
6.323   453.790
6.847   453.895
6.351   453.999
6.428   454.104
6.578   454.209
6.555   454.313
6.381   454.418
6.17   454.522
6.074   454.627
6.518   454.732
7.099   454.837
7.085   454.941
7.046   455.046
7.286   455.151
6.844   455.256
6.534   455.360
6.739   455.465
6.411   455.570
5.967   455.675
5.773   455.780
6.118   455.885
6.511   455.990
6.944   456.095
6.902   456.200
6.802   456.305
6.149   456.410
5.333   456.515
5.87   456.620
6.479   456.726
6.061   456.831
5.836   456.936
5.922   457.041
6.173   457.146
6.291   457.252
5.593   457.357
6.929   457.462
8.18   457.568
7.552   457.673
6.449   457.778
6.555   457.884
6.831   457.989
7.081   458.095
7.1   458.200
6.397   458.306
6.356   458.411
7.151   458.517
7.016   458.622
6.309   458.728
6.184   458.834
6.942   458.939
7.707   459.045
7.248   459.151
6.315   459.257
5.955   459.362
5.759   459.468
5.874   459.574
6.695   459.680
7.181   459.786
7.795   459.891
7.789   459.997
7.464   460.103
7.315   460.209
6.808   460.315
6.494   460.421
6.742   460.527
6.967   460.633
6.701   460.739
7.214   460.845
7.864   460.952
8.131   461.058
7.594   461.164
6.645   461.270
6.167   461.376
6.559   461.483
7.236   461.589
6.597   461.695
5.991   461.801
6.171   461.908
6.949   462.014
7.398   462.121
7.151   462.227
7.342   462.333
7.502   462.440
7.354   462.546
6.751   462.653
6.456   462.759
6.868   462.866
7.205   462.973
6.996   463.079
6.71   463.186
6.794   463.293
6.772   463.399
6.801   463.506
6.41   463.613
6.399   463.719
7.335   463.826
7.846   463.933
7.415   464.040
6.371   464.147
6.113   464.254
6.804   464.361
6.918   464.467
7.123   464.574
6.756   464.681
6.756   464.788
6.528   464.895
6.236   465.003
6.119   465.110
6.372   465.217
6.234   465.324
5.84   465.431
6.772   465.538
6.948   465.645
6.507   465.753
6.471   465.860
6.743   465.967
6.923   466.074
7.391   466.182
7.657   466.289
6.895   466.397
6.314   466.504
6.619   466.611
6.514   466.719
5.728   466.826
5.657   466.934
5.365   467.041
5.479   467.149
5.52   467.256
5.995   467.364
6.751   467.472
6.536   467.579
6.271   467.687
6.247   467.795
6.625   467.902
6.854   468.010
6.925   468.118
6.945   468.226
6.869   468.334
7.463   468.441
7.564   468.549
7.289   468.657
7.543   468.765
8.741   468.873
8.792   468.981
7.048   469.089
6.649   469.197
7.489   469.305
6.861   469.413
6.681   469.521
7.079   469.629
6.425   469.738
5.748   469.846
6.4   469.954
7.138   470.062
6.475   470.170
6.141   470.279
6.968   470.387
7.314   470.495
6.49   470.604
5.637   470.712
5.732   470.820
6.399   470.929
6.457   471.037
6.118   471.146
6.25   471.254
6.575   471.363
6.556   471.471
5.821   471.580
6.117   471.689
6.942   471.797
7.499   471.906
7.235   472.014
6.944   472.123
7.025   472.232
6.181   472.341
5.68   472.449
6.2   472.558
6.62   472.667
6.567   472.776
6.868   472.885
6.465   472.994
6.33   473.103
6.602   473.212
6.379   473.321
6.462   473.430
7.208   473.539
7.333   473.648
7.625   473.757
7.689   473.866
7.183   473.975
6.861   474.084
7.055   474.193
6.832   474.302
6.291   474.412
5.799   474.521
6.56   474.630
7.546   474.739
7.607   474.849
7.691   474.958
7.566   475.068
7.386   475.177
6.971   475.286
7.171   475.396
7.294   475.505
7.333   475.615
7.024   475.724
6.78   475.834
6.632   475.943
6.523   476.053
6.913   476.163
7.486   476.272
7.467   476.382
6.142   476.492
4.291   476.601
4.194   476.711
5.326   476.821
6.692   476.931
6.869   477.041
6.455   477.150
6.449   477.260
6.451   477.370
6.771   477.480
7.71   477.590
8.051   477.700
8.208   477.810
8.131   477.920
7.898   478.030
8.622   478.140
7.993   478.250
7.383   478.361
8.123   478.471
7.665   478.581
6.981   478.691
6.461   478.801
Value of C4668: 0.364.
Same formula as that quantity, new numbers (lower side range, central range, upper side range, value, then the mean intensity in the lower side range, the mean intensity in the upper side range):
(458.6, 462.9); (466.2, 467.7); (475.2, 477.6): 0.114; 6.91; 6.58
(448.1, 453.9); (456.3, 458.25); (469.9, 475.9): 0.082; 6.76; 6.75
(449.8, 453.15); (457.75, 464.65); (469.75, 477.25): -0.038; 7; 6.65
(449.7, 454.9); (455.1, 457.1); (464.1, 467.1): 0.105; 6.76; 6.52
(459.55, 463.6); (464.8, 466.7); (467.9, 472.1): 0.076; 6.98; 6.82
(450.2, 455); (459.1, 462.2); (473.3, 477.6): -0.065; 6.72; 6.79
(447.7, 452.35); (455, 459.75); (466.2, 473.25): 0.199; 6.94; 6.63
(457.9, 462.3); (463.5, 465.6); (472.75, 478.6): 0.076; 6.87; 6.98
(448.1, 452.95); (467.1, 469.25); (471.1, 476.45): -0.019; 6.87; 6.84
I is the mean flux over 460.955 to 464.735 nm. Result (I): 6.92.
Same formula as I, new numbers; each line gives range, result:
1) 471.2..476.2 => 6.83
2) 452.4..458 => 6.37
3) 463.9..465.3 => 6.69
